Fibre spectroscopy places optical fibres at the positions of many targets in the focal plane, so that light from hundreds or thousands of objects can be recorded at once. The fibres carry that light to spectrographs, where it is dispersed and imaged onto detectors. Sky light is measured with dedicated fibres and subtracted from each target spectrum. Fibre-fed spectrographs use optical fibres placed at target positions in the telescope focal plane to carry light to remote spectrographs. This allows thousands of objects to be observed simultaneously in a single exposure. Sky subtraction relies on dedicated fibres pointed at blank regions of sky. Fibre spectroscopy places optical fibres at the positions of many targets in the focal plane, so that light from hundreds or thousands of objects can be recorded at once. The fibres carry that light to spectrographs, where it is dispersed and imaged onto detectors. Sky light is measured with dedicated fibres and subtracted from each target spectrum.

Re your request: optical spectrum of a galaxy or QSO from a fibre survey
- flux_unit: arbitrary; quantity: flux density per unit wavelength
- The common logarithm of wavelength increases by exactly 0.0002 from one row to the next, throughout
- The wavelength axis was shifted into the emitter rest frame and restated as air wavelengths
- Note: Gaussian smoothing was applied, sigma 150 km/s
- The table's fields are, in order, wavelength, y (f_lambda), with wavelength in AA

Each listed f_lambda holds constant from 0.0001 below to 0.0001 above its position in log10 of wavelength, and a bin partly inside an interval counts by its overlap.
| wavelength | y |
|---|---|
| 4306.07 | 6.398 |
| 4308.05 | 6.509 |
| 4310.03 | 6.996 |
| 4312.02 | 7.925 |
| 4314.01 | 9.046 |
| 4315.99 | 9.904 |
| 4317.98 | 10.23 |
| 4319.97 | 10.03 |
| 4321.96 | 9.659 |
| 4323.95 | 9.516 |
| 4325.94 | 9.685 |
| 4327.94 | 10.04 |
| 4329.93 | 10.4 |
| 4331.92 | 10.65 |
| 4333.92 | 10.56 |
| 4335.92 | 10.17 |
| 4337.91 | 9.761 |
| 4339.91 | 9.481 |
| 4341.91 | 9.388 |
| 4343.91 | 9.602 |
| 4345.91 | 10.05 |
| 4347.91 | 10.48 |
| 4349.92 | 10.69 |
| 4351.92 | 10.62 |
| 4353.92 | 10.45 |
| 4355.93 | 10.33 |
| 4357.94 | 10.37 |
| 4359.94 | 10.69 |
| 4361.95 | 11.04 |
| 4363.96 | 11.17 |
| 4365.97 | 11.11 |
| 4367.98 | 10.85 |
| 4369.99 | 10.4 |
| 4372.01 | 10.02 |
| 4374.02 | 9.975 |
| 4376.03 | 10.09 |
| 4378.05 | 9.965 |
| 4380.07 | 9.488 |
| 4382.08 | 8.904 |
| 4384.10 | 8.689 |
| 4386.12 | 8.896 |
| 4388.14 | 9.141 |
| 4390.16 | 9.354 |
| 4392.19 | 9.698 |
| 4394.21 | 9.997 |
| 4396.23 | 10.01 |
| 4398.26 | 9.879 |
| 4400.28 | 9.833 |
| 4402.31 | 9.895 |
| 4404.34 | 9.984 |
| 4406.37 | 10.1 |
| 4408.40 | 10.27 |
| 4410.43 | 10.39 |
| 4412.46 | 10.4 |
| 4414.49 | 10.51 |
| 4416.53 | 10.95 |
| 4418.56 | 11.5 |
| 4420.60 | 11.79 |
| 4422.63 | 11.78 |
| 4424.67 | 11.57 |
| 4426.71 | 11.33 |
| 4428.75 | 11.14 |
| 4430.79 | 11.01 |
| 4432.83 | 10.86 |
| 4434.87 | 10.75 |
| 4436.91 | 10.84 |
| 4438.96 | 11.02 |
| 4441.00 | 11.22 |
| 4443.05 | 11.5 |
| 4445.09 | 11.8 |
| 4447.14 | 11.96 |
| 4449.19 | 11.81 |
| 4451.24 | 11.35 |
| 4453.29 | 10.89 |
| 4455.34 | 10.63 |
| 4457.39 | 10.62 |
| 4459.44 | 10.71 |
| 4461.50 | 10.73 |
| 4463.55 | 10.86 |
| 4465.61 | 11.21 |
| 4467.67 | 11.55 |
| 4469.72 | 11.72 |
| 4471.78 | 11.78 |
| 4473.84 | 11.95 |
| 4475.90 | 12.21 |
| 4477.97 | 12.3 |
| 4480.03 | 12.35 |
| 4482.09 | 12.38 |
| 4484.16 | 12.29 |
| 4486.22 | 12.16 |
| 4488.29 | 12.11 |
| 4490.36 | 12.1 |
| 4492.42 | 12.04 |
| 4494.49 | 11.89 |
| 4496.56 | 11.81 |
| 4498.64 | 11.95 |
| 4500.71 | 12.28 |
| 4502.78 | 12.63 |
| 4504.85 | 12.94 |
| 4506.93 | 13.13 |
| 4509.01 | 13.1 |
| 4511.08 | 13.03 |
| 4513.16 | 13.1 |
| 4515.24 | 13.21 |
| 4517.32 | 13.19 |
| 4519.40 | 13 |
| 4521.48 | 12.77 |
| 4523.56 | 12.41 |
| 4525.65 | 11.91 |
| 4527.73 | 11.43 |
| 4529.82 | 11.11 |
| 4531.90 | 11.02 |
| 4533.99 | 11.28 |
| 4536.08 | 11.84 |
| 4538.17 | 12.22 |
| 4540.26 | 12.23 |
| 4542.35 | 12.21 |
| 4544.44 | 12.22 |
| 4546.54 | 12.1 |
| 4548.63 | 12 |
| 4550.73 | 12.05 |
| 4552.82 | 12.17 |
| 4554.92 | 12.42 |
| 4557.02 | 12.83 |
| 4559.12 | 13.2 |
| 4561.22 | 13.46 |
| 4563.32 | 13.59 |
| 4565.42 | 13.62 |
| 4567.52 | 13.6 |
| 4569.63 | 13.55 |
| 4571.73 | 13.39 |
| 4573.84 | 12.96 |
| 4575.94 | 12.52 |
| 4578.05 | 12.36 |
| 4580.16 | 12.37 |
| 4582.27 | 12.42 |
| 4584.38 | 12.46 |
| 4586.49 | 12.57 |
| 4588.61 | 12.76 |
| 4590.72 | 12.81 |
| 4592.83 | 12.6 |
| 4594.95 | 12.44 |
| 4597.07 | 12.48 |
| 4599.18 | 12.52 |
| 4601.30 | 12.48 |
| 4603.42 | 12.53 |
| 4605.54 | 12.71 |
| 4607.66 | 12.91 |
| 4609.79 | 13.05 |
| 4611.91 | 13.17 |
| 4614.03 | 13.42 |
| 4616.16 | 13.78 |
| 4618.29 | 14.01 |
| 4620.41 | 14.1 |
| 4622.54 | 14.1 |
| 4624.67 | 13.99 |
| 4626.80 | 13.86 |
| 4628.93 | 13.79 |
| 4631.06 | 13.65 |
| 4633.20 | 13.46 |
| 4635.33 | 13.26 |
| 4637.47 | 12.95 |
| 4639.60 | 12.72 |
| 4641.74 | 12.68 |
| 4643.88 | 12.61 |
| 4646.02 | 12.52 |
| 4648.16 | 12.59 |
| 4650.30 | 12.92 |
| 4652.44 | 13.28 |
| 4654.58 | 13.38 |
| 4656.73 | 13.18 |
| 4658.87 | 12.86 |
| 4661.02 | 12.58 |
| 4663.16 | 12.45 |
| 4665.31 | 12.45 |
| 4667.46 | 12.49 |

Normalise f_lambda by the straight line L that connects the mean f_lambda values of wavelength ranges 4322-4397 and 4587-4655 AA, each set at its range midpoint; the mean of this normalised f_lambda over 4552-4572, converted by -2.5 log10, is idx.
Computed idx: -0.065 mag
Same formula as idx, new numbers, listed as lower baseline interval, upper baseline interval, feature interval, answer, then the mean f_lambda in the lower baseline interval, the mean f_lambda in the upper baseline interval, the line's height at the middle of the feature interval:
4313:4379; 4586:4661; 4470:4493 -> -0.049 mag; 10.2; 13.1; 11.6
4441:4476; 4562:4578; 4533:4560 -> 0.057 mag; 11.3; 13.3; 12.9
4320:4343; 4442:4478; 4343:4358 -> -0.018 mag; 9.94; 11.4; 10.2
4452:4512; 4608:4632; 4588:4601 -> 0.064 mag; 11.9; 13.7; 13.4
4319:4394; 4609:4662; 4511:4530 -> -0.054 mag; 10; 13.3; 11.9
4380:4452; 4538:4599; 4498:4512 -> -0.084 mag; 10.6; 12.7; 11.8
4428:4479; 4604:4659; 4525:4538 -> 0.063 mag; 11.3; 13.3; 12.2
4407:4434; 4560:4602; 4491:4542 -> -0.018 mag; 11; 12.9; 12.1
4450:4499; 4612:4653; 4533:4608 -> 0.006 mag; 11.6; 13.3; 12.7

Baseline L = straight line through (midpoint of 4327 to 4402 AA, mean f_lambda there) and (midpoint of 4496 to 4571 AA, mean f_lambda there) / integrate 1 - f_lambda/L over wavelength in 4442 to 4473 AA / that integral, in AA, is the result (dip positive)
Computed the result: 0.37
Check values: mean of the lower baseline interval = 10.1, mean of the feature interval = 11.3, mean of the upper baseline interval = 12.5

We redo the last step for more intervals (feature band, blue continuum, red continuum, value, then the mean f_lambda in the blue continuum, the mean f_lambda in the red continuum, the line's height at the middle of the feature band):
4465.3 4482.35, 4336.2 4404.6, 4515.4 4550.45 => -0.93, 10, 12.1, 11.3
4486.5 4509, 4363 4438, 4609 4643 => -1.19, 10.3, 13.5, 11.7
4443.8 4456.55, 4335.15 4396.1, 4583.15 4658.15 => -0.42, 10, 13.1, 11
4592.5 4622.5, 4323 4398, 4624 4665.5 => -0.93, 10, 13.1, 12.7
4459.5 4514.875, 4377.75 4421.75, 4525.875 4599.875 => -3.90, 9.99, 12.5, 11.3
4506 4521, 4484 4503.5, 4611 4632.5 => -0.88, 12.1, 13.8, 12.4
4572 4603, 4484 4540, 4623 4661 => 0.53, 12.3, 13.2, 12.8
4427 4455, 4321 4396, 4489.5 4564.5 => -0.10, 10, 12.4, 11.2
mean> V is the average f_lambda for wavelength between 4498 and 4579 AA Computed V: 12.6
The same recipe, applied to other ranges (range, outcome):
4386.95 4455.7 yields 10.7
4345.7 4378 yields 10.5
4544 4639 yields 13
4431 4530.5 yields 11.9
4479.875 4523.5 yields 12.5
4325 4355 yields 10.1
